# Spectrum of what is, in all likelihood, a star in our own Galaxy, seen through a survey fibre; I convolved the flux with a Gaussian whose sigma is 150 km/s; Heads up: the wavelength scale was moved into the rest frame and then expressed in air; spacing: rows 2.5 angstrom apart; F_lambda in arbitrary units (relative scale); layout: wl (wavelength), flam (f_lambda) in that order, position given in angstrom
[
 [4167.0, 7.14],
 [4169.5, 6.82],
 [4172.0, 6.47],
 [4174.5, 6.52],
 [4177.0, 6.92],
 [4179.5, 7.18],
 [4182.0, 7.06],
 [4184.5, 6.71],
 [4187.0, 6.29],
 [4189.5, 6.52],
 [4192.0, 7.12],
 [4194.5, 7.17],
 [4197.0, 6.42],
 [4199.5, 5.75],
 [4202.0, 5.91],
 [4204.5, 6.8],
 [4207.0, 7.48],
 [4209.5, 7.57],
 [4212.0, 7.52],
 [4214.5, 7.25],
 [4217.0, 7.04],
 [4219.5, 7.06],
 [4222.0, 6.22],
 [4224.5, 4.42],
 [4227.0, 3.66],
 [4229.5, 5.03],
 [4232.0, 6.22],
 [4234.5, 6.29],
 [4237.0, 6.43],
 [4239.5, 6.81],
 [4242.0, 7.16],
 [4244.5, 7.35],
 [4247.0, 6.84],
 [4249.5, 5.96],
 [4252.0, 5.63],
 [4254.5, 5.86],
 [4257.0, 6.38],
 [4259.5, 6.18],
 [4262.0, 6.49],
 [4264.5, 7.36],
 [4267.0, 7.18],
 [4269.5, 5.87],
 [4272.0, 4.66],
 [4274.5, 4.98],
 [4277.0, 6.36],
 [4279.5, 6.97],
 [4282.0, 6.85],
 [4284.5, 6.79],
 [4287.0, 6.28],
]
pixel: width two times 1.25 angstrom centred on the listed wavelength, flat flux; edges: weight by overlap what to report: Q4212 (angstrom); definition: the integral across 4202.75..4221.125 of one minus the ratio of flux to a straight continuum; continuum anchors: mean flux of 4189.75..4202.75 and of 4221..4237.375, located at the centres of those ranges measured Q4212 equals -3.7 angstrom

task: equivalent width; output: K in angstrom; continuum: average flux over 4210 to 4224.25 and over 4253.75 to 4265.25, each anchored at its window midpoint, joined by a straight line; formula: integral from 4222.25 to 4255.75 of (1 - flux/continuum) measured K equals 3.3 angstrom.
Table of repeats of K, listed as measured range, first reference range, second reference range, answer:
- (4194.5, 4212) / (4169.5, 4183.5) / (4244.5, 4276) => -0.4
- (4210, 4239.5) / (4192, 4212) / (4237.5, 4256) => 2.2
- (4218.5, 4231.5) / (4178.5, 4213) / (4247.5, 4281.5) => 2.5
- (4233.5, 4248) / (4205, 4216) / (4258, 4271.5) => 0.2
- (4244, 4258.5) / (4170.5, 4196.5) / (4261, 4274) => 0.1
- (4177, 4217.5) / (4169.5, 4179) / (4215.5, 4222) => -0.3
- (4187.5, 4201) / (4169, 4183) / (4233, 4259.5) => 0.3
